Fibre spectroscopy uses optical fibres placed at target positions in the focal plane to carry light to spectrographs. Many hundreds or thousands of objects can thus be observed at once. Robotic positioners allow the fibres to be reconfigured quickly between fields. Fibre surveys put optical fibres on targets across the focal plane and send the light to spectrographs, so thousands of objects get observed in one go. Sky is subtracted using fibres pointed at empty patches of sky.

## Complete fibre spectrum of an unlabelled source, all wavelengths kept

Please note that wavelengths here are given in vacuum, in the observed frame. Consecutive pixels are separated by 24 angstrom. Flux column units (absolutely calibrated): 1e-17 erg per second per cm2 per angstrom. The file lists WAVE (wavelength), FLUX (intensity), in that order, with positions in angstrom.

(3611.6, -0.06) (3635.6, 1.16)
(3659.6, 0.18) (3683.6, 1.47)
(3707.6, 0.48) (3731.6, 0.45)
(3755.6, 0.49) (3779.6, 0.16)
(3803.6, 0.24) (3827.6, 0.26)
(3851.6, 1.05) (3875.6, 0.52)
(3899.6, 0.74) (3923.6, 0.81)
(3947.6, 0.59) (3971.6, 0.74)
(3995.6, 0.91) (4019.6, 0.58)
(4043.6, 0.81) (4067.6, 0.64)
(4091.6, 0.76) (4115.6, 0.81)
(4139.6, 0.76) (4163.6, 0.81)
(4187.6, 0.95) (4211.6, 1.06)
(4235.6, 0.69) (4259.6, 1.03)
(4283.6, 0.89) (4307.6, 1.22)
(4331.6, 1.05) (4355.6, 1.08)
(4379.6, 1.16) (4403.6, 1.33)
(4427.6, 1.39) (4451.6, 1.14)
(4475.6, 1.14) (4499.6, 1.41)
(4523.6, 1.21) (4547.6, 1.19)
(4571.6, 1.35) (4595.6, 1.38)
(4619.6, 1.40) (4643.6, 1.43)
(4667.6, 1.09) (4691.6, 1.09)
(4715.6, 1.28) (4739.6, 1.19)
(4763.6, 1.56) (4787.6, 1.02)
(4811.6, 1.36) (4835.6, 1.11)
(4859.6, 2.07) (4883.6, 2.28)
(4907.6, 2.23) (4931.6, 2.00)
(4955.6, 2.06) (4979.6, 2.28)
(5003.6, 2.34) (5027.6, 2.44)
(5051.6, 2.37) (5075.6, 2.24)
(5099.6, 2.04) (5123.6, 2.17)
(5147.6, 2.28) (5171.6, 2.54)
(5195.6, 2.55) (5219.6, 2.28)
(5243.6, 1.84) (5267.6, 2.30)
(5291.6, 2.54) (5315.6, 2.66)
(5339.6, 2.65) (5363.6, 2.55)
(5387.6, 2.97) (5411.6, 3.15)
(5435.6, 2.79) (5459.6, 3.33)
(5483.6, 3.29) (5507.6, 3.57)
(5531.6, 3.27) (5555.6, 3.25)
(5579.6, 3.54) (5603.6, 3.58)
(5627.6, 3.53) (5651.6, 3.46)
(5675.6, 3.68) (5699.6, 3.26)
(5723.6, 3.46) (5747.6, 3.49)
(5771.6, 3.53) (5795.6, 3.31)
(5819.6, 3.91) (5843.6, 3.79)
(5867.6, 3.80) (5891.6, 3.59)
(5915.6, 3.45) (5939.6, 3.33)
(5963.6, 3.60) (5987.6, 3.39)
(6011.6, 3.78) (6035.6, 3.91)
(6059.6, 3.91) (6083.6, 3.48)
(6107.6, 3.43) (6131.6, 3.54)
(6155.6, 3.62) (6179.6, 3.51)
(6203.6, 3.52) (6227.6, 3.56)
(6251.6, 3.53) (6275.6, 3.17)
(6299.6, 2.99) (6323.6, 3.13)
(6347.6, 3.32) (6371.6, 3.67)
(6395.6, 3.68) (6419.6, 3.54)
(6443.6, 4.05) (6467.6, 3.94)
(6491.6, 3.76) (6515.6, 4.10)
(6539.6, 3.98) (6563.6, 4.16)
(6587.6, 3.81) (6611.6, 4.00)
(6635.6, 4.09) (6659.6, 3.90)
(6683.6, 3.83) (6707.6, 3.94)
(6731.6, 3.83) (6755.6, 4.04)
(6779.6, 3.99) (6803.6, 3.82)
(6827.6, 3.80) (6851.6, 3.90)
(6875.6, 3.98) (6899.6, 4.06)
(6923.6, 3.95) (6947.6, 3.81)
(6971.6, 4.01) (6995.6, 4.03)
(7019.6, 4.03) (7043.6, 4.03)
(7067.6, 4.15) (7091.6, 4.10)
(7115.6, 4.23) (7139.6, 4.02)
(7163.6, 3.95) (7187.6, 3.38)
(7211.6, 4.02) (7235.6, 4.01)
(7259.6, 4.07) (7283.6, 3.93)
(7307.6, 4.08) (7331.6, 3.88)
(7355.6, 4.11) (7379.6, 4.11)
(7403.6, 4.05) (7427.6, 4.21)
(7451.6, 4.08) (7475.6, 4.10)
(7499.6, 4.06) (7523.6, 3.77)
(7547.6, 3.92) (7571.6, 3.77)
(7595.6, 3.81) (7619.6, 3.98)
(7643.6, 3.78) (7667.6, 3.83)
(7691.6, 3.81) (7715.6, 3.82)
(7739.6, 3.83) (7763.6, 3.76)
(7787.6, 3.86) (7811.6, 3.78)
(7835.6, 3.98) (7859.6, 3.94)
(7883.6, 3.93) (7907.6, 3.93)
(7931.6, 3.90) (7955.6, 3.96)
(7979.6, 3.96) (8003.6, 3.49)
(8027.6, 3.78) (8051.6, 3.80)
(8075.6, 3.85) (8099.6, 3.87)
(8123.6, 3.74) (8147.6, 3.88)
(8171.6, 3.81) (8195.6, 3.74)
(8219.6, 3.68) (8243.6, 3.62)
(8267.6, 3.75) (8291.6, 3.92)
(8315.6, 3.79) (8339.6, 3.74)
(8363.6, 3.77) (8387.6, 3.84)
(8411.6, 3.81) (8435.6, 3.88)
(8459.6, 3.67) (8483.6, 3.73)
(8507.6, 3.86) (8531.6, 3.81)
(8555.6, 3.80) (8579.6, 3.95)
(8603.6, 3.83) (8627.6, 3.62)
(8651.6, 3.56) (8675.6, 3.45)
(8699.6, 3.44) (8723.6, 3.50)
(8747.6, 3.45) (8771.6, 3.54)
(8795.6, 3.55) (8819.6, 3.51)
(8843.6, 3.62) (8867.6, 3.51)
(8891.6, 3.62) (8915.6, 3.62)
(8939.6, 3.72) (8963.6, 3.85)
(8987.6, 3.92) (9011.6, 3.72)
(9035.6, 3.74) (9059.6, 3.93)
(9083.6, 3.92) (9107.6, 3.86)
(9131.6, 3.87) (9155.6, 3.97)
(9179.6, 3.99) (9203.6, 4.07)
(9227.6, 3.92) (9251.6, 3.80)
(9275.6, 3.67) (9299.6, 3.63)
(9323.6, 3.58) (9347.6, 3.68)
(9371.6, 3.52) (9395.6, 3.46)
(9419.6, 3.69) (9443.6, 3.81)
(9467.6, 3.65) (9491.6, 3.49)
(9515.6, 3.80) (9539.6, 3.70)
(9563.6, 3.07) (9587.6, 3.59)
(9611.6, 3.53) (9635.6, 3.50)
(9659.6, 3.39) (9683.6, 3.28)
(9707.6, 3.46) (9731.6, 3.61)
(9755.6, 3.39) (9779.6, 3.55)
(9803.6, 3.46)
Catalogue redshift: 0.22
